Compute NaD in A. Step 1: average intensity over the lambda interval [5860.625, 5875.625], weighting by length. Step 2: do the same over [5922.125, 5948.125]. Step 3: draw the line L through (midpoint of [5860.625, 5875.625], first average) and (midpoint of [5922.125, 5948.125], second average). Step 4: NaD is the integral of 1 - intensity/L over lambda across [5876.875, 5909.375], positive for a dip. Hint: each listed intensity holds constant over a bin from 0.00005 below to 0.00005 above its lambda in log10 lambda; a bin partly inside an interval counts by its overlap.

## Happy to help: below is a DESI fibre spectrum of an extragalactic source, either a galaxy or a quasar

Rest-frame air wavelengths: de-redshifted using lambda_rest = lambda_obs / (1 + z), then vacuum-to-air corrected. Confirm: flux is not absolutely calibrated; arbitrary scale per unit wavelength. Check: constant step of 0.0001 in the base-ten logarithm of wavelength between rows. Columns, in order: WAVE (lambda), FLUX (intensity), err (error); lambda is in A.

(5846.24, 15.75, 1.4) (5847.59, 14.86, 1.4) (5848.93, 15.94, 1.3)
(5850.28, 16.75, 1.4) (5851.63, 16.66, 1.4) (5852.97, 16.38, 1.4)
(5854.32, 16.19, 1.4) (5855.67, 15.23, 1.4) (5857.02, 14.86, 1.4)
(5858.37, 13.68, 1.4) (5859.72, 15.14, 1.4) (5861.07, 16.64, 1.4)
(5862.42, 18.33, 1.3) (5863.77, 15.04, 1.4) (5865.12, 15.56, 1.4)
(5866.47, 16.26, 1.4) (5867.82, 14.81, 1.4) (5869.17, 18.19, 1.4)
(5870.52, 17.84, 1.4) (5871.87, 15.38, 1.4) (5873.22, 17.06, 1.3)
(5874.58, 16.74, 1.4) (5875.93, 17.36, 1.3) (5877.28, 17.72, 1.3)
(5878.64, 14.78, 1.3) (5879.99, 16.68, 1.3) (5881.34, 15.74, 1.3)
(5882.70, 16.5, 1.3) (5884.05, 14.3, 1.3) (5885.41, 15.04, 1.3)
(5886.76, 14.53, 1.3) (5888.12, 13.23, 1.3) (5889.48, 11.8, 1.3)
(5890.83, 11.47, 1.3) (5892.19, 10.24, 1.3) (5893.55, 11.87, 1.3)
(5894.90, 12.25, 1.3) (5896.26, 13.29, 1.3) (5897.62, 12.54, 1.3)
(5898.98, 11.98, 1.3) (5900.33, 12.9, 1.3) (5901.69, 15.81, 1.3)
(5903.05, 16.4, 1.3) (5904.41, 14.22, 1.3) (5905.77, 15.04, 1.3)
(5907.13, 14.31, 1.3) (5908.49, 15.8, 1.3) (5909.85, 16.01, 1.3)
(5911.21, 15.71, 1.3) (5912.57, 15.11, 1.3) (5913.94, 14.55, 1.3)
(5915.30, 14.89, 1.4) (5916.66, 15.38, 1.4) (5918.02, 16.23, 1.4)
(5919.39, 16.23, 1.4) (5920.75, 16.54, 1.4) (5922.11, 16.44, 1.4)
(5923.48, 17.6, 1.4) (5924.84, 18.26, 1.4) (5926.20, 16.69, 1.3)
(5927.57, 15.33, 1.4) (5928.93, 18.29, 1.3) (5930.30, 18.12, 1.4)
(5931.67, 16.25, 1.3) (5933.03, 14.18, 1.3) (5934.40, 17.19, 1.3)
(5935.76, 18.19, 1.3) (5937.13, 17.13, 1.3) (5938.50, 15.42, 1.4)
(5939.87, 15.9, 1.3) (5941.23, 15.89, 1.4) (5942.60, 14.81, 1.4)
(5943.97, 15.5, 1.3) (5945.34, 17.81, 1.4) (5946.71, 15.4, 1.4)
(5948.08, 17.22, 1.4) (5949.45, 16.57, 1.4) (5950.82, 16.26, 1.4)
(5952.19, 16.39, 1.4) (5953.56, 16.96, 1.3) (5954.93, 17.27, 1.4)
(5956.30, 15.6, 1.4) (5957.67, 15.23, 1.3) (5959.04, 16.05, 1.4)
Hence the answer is 4.9 A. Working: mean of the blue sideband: 16.6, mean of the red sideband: 16.6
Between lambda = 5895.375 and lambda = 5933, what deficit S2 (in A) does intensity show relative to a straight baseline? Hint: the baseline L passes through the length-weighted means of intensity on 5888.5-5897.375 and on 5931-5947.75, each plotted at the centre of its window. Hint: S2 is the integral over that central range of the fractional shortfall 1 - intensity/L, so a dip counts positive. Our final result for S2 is -4.5 A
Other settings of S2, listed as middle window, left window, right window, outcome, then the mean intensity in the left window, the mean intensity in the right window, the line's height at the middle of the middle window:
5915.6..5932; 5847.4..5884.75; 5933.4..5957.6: -0.44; 16.1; 16.4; 16.3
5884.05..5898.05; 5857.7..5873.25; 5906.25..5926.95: 2.92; 16.1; 16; 16.1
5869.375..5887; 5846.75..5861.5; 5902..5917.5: -0.85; 15.6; 15.2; 15.5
